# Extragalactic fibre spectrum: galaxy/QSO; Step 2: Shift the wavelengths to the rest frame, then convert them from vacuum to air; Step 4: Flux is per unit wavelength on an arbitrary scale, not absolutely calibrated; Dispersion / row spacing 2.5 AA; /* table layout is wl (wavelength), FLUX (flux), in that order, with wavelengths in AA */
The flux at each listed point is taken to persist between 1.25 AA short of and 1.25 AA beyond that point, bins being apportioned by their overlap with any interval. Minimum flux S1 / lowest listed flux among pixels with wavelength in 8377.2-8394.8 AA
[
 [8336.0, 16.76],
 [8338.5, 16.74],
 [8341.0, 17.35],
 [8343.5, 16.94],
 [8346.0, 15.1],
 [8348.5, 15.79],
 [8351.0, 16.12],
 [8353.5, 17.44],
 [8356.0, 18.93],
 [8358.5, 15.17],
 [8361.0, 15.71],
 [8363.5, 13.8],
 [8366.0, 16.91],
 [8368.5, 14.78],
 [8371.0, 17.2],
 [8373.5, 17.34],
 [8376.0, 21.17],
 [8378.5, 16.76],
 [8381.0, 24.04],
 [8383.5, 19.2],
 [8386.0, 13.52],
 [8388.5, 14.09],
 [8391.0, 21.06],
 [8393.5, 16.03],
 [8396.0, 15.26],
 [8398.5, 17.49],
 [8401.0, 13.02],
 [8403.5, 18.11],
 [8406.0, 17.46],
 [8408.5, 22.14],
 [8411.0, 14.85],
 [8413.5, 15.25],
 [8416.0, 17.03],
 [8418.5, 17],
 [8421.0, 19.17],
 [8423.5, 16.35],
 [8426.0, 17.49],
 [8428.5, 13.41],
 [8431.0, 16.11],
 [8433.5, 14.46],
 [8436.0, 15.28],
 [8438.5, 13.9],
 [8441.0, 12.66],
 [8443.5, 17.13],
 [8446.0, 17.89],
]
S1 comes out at 13.52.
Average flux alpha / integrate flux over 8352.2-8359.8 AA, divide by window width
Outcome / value 17.2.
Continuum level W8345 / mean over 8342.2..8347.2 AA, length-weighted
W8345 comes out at 16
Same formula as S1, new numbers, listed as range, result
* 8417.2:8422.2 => 17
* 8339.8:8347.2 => 15.1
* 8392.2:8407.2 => 13.02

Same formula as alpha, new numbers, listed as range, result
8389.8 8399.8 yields 17.4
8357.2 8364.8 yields 14.9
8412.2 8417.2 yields 16.1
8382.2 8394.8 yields 16.8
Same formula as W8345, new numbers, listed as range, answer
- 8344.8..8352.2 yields 15.7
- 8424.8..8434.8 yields 15.4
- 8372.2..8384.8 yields 19.7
